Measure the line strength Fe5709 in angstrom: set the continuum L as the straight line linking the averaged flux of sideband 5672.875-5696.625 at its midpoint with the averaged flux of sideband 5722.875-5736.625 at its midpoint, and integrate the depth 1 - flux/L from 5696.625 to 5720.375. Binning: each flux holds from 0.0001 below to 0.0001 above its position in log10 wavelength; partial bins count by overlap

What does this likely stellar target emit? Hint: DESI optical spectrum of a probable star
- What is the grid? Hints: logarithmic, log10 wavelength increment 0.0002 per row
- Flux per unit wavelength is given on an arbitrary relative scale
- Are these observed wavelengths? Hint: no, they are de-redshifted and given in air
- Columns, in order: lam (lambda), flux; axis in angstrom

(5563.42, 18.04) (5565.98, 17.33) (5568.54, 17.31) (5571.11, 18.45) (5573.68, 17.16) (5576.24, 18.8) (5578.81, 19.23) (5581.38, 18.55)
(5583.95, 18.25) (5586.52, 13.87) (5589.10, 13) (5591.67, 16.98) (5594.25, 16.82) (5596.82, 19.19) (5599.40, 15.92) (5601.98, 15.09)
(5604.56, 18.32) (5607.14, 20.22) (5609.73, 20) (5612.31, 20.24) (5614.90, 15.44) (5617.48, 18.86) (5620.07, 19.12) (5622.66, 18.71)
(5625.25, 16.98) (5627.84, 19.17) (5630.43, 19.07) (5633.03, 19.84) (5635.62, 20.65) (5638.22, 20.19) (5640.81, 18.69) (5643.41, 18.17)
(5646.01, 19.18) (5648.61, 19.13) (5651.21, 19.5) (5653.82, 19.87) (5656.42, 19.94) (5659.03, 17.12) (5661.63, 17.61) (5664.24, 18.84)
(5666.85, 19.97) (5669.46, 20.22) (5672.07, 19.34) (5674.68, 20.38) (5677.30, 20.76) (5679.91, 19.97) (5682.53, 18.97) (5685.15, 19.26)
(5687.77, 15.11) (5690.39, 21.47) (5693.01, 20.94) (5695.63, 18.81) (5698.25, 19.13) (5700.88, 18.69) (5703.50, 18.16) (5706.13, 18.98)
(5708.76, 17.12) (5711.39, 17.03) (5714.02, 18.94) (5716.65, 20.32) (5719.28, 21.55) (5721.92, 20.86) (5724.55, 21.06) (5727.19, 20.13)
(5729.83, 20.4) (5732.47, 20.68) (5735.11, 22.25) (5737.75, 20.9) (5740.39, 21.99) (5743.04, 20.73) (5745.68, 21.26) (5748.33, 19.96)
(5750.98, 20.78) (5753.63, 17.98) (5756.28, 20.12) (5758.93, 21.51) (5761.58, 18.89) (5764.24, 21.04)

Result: 1.6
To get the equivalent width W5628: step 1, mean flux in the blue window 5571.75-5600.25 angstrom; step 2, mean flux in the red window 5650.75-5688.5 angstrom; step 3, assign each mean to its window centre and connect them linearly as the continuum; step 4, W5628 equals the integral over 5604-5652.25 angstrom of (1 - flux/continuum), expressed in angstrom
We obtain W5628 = -2.4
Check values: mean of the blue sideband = 17.1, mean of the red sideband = 19.2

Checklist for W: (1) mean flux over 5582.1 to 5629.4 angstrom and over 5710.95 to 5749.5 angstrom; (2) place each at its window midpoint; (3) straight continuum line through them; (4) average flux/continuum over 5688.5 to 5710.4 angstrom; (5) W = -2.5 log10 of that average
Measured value 0.05 mag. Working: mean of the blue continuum 17.6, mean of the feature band 19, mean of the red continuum 20.6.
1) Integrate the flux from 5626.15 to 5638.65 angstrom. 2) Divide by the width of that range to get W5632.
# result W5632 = 19.7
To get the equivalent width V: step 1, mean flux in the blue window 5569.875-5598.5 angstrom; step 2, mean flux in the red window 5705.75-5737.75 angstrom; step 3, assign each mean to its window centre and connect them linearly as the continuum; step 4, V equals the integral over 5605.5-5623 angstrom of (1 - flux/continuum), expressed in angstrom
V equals -1.0 angstrom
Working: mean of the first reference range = 17.3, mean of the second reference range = 20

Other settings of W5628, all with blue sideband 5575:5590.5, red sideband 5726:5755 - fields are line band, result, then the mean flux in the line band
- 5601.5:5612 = -0.8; 18.8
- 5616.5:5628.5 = -0.4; 18.5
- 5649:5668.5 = -0.3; 19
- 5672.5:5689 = 0.1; 19.1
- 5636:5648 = -0.6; 19.2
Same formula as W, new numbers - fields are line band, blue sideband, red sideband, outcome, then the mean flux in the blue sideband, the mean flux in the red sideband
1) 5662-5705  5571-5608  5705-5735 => -0.01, 17.3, 19.8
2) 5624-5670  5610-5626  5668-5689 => -0.02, 18.4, 19.3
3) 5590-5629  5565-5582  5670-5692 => 0.03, 18.1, 19.5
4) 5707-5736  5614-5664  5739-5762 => 0.00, 18.8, 20.4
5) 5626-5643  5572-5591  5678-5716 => -0.09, 17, 18.8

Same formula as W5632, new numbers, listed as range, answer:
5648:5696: 19.3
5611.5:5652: 18.9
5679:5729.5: 19.3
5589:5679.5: 18.7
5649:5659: 19.4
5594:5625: 18.2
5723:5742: 21.1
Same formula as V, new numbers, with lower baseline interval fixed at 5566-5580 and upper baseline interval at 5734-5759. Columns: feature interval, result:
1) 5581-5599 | 1.8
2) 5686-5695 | 0.3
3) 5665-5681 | -0.4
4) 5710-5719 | 0.5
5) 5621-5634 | 0.1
